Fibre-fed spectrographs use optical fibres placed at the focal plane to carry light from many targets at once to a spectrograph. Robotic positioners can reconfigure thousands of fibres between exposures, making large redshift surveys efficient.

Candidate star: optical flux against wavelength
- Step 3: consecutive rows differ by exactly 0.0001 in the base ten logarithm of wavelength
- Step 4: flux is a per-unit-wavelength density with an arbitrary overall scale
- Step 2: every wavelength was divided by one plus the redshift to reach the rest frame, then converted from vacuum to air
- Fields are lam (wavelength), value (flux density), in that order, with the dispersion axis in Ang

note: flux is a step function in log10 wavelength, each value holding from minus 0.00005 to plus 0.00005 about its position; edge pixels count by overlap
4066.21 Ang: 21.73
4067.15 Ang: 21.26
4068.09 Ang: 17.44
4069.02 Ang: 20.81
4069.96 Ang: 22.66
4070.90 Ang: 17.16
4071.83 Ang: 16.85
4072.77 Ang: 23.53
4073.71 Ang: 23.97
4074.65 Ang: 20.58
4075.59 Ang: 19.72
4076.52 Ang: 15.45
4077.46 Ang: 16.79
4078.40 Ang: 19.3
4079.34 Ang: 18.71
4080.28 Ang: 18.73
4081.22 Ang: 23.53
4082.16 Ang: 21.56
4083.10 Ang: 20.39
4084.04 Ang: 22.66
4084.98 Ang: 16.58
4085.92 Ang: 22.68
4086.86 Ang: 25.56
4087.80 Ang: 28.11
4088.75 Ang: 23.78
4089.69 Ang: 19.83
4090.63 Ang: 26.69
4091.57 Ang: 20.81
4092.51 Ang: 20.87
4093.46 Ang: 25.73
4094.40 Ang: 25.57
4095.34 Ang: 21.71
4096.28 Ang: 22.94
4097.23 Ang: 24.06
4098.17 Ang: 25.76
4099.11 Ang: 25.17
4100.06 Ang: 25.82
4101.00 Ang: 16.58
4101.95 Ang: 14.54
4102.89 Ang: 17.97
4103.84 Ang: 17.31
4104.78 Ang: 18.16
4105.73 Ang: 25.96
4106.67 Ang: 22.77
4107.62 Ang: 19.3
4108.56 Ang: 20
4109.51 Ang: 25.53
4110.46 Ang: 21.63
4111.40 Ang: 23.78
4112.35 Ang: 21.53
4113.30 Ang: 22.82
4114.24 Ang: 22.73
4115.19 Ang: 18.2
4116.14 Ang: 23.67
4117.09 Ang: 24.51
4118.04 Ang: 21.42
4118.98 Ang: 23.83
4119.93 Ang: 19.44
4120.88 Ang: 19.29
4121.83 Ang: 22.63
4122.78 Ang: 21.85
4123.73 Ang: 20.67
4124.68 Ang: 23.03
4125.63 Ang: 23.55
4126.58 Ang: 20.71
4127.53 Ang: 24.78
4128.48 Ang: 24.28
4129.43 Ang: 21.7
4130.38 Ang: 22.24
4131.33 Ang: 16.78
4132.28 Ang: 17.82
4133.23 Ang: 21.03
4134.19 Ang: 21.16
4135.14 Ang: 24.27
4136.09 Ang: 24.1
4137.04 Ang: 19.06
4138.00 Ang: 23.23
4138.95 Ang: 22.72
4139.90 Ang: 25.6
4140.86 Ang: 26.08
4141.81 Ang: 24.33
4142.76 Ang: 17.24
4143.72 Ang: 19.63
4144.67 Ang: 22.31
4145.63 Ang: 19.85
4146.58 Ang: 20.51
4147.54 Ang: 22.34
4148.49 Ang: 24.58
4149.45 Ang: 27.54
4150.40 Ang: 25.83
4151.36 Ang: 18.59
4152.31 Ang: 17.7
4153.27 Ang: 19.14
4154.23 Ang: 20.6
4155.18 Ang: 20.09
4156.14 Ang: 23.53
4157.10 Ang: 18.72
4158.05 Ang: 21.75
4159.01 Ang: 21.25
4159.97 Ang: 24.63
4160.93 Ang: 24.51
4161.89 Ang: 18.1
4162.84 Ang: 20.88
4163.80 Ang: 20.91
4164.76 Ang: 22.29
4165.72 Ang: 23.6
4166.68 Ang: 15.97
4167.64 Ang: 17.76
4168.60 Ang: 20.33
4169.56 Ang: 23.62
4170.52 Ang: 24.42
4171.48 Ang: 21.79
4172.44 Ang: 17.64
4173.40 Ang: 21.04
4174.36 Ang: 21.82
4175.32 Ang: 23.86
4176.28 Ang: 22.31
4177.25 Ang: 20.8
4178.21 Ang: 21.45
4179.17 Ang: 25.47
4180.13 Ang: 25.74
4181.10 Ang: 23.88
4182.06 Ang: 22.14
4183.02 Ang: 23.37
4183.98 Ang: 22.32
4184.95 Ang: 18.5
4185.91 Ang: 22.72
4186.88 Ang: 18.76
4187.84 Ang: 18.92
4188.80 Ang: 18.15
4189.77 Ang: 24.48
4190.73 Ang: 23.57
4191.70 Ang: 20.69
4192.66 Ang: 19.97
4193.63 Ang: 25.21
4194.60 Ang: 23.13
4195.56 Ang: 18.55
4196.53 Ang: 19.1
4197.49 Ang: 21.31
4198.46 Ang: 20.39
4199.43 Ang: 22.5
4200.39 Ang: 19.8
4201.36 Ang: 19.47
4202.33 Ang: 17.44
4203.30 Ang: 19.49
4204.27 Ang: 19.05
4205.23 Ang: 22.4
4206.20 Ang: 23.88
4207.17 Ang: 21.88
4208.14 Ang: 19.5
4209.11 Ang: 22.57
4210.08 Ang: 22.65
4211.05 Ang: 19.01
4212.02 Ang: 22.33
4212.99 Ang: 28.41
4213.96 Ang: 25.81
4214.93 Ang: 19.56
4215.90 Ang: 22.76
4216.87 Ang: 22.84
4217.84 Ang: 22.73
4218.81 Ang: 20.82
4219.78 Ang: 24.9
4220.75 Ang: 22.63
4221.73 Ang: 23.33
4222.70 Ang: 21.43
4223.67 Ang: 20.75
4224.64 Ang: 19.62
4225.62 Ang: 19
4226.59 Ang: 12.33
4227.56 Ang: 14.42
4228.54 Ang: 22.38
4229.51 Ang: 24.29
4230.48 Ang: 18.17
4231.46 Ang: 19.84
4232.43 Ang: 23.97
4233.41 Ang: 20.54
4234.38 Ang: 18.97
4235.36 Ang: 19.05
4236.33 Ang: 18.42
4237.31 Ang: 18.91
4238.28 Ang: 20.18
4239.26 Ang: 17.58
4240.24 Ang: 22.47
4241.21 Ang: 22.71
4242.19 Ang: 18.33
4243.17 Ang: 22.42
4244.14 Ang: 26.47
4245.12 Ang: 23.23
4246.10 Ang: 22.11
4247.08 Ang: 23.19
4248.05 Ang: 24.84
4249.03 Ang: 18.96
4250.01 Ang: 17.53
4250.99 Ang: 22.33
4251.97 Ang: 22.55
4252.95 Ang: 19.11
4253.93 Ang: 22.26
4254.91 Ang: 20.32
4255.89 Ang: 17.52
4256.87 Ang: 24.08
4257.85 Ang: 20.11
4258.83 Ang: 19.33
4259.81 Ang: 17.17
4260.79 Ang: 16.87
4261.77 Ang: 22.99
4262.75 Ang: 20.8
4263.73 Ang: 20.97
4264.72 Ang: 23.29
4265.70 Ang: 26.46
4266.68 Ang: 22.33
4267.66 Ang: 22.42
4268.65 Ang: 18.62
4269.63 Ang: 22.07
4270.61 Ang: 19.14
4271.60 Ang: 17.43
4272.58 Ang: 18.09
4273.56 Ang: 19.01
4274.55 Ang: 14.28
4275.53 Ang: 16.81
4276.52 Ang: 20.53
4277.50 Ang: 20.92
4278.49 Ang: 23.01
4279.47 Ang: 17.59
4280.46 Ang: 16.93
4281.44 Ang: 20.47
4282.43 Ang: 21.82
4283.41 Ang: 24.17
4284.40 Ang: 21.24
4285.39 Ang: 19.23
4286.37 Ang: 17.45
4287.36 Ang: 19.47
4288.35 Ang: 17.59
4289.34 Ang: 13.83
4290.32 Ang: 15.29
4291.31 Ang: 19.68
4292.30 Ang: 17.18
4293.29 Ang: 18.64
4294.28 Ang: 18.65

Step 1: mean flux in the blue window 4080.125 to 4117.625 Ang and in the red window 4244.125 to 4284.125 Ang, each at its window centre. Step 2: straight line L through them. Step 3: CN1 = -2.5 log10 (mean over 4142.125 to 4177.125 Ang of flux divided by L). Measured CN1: 0.01 mag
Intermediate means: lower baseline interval 22.2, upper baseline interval 20.6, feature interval 21.3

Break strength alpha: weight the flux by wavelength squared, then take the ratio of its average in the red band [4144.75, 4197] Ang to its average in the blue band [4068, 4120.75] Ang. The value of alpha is 1.04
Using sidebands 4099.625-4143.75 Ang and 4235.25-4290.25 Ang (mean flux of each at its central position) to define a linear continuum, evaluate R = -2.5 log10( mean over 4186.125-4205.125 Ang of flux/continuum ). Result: 0.02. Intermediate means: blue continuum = 21.6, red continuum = 20.3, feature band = 20.6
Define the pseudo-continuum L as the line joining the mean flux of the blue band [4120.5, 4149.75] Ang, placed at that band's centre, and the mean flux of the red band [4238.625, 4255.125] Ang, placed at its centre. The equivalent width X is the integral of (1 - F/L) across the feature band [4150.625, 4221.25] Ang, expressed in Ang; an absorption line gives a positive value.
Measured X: 1.1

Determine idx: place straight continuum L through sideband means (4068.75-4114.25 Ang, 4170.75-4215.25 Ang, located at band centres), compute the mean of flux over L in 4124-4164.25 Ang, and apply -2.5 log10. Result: -0.01 mag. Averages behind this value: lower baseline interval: 21.5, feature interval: 21.8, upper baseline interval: 21.6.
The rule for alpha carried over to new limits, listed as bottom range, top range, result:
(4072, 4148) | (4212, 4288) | 1.02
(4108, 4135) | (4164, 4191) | 1.02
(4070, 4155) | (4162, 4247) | 1.02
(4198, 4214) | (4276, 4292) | 0.93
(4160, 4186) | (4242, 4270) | 1.02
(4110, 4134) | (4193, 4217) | 1.03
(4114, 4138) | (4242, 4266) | 1.04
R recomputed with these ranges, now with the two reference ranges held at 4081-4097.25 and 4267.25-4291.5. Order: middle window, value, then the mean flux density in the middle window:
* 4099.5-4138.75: 0.04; 21.5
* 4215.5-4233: -0.04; 20.9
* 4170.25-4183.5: -0.07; 22.5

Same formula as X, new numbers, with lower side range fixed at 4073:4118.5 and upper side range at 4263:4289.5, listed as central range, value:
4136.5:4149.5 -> -0.7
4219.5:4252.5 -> -0.8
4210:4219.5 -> -1.0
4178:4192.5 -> -0.8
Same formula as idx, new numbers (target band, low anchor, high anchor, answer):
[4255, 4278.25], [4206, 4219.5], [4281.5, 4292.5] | -0.01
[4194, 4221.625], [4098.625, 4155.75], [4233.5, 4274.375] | -0.03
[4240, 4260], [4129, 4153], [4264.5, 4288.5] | -0.05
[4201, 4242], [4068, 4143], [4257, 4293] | -0.03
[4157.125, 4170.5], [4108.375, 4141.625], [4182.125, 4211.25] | 0.02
